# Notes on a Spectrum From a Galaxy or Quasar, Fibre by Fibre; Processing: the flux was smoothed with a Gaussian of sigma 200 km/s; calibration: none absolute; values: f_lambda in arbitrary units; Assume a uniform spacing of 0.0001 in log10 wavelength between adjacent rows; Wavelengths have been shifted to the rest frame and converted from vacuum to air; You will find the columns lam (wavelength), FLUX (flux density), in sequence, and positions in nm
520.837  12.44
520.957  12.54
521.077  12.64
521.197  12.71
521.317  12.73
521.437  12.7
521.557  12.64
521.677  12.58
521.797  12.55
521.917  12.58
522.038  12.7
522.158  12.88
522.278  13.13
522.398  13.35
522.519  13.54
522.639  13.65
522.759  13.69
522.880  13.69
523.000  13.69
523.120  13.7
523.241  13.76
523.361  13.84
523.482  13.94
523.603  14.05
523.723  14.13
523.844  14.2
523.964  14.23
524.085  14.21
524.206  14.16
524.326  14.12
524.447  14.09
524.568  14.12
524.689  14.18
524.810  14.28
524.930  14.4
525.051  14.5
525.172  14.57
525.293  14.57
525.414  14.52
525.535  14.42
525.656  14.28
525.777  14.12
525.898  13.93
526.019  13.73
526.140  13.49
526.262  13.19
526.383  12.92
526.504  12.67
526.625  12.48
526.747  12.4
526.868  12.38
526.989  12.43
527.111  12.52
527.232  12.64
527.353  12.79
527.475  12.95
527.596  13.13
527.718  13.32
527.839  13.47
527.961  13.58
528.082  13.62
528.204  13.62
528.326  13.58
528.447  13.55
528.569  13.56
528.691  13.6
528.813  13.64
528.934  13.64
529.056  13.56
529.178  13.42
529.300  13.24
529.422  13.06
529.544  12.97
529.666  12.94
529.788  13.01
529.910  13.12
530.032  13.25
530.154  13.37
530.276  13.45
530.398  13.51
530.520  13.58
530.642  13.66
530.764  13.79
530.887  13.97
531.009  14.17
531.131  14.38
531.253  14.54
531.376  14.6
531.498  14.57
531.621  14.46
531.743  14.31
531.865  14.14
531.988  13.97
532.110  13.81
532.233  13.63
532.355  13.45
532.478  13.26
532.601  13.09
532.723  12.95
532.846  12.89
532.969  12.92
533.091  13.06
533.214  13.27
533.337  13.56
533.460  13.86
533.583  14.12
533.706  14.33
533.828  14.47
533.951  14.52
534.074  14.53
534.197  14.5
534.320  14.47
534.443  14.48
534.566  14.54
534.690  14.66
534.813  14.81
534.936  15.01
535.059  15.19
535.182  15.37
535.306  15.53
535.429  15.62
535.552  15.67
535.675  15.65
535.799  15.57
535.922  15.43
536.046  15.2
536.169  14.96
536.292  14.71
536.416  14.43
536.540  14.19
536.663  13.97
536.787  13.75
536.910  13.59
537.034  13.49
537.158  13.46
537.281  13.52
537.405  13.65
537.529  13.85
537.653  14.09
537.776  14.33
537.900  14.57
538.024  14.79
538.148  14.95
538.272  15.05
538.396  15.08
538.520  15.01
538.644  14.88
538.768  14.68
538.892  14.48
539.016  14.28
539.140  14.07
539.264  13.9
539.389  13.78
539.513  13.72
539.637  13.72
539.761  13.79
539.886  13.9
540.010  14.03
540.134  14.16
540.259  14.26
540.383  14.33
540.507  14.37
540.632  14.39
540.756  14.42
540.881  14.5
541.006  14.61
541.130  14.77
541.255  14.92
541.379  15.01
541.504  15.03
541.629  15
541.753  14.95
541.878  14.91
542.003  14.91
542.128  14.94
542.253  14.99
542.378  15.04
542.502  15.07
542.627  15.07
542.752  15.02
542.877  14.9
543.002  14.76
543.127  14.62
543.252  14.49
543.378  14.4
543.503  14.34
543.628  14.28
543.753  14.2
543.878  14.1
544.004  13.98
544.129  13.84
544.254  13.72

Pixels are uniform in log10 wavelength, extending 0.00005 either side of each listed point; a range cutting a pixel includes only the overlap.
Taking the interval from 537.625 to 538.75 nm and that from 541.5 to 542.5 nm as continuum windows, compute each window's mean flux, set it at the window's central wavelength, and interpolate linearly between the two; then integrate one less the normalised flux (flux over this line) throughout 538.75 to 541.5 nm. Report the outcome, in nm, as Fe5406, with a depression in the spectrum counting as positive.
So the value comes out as 0.11 nm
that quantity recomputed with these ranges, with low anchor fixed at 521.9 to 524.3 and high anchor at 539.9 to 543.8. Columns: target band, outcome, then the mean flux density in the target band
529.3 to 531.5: 0.07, 13.6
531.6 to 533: 0.06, 13.6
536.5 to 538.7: 0.03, 14.2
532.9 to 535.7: -0.05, 14.5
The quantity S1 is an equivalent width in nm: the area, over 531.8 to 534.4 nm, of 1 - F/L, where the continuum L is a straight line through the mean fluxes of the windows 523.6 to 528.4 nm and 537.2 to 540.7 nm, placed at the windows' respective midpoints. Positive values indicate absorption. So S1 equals 0.04 nm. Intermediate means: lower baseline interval 13.6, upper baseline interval 14.3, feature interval 13.8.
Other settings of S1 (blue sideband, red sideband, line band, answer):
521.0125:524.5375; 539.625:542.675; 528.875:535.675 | 0.035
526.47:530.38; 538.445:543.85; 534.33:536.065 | -0.160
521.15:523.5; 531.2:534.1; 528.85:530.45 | 0.044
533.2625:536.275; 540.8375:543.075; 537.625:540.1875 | 0.091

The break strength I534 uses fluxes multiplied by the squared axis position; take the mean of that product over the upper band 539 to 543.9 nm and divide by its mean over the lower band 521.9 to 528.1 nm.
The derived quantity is 1.1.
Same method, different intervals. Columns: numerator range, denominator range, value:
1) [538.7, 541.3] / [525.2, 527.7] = 1.13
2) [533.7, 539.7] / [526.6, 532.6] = 1.11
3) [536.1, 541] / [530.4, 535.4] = 1.03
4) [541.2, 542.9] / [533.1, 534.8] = 1.09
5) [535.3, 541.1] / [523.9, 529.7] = 1.11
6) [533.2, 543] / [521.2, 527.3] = 1.13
